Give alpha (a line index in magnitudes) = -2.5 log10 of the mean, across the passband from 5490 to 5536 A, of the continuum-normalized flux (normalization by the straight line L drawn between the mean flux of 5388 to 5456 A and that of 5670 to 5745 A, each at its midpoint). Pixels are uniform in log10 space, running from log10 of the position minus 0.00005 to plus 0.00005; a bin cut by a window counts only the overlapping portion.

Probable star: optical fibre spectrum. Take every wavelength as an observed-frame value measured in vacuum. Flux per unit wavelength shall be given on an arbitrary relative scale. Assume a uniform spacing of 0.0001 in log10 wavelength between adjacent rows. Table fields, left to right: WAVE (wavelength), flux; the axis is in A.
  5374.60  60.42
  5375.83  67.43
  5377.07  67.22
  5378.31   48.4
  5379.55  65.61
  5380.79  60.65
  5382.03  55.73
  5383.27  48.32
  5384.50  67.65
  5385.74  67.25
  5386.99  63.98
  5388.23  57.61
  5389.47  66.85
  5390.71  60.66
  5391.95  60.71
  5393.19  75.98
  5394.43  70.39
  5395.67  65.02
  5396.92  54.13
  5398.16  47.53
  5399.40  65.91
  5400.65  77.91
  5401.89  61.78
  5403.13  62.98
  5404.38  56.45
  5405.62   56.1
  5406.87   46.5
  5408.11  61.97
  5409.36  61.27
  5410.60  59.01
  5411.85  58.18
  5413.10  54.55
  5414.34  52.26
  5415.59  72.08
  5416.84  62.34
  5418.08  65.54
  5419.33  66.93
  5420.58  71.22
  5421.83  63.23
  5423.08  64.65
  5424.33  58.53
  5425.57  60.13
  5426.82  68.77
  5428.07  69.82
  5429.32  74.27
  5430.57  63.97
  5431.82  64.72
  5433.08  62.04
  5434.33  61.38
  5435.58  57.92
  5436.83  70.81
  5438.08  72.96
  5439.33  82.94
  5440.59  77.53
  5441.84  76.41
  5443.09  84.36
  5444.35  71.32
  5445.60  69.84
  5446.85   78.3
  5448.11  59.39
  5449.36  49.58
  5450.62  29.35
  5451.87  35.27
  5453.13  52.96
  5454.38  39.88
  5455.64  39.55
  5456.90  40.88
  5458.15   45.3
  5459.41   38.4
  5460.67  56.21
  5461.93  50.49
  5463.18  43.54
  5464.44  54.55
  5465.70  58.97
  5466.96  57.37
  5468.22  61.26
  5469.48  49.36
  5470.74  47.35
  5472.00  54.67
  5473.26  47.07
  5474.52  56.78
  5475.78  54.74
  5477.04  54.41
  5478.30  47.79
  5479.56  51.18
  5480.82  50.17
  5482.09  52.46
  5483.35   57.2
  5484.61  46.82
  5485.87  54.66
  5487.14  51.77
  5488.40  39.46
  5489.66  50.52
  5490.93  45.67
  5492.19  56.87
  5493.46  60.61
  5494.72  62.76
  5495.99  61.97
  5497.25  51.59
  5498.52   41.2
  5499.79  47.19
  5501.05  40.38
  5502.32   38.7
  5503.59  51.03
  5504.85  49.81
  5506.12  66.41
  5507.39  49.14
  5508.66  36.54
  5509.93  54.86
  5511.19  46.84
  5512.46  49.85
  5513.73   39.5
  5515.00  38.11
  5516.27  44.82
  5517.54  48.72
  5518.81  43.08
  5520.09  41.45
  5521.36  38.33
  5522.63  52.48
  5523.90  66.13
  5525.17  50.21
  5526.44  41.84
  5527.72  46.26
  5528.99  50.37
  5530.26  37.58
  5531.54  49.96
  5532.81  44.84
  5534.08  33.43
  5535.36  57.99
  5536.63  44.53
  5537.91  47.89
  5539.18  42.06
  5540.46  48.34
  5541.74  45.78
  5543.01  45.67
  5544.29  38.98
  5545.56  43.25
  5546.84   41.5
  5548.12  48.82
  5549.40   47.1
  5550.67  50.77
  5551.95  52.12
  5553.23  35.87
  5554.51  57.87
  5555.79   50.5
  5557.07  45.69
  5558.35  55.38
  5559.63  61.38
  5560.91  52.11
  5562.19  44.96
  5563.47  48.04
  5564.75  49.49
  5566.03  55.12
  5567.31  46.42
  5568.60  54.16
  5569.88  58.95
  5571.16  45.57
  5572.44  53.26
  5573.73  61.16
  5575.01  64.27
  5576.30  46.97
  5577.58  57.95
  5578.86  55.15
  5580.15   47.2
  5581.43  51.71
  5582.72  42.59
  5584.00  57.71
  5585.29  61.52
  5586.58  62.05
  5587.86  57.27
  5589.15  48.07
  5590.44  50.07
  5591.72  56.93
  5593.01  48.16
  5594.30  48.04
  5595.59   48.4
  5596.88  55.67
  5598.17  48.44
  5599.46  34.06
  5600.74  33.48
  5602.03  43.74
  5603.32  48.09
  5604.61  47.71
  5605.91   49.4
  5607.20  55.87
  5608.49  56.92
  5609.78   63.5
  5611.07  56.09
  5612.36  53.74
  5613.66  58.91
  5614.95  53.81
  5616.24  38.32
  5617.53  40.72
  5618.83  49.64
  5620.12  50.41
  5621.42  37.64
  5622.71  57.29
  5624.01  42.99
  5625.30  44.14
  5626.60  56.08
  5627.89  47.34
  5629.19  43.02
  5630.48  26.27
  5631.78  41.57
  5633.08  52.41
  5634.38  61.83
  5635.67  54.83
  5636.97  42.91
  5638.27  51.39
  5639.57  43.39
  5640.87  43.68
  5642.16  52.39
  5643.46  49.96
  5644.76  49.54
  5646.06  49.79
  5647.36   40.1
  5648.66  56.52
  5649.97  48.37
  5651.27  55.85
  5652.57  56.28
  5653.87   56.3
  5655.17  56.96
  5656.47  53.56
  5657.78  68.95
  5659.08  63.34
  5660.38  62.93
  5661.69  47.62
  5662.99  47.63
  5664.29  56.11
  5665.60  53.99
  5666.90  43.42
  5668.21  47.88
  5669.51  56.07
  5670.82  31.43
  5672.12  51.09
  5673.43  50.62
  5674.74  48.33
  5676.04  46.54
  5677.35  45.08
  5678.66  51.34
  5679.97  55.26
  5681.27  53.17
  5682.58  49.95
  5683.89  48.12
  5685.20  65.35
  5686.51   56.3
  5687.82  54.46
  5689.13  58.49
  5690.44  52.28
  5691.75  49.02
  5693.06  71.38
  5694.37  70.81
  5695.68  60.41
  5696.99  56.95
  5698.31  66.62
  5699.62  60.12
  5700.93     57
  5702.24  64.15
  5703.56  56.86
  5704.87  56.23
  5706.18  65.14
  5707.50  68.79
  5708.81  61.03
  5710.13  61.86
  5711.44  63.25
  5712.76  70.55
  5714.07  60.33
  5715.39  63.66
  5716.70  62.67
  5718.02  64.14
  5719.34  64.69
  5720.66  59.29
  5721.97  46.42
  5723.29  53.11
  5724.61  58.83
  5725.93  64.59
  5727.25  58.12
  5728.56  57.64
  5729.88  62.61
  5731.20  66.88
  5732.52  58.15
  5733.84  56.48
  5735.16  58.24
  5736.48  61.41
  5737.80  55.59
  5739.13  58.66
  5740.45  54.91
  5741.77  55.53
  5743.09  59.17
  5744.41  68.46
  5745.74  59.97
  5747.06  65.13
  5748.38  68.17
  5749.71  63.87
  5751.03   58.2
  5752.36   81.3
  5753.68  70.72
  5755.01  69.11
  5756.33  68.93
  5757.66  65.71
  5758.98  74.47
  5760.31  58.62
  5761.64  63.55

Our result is 0.26 mag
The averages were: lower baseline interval 62.5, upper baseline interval 58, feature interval 48.2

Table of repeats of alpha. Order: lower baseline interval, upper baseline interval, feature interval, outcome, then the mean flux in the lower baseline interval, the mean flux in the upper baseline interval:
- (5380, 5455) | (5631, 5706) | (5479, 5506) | 0.18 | 62.6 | 53.6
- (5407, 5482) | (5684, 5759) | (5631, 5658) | 0.18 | 58.6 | 61.6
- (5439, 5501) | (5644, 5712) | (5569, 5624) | 0.07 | 53.8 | 55.3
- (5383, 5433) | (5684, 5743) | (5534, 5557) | 0.30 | 62.8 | 60.1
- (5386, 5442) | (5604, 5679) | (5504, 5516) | 0.21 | 64.1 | 50.3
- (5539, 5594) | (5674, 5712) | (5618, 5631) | 0.18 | 50.9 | 57.7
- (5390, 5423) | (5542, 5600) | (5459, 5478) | 0.11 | 62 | 50.8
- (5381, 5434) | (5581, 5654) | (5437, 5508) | 0.09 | 62.5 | 49.6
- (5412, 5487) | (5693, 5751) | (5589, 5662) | 0.20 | 58.2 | 61.2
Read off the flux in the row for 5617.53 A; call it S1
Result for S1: 40.72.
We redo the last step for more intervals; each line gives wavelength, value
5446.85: 78.3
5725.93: 64.59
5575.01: 64.27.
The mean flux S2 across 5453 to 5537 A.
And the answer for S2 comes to 49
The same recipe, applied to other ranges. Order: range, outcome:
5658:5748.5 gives 57.7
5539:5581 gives 50.2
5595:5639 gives 48.4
